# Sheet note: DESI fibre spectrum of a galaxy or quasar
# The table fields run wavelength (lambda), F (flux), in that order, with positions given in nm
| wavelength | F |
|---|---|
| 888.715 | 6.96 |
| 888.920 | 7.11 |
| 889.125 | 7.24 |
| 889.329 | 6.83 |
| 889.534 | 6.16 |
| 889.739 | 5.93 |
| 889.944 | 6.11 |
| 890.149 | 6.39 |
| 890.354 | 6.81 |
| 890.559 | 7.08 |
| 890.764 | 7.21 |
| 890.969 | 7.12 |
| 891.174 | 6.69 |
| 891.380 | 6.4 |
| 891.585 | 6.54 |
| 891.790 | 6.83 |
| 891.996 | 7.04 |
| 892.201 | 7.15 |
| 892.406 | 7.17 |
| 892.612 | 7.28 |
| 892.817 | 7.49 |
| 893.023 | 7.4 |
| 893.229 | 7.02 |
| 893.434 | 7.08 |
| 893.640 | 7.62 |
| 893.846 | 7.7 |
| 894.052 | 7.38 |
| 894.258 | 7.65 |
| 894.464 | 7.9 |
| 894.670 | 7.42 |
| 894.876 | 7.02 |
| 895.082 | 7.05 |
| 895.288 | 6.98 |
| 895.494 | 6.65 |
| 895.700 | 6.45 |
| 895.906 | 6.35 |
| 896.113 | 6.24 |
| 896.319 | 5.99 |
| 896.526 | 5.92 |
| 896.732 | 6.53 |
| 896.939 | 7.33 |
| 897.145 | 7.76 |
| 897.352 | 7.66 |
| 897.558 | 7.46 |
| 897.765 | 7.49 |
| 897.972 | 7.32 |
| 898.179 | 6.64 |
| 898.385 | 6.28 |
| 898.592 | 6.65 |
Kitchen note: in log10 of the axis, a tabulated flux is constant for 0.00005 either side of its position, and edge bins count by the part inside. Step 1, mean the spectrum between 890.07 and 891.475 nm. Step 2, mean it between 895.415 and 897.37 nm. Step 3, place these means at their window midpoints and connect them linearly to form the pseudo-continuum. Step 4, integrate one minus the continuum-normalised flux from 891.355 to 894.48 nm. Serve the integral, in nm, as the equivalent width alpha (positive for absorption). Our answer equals -0.221 nm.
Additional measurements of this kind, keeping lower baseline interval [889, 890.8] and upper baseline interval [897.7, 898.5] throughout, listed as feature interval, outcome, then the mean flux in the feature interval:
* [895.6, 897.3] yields 0.06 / 6.6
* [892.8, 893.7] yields -0.07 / 7.29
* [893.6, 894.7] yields -0.14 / 7.62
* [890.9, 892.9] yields -0.08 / 6.96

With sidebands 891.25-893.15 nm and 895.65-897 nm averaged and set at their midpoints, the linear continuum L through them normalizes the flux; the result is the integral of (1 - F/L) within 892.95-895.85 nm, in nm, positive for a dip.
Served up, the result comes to -0.24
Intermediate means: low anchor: 7.03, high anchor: 6.37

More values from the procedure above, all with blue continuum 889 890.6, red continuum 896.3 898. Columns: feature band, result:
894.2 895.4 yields -0.070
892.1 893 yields -0.070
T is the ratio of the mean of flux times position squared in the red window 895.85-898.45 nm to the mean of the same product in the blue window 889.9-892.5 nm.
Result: 1.02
